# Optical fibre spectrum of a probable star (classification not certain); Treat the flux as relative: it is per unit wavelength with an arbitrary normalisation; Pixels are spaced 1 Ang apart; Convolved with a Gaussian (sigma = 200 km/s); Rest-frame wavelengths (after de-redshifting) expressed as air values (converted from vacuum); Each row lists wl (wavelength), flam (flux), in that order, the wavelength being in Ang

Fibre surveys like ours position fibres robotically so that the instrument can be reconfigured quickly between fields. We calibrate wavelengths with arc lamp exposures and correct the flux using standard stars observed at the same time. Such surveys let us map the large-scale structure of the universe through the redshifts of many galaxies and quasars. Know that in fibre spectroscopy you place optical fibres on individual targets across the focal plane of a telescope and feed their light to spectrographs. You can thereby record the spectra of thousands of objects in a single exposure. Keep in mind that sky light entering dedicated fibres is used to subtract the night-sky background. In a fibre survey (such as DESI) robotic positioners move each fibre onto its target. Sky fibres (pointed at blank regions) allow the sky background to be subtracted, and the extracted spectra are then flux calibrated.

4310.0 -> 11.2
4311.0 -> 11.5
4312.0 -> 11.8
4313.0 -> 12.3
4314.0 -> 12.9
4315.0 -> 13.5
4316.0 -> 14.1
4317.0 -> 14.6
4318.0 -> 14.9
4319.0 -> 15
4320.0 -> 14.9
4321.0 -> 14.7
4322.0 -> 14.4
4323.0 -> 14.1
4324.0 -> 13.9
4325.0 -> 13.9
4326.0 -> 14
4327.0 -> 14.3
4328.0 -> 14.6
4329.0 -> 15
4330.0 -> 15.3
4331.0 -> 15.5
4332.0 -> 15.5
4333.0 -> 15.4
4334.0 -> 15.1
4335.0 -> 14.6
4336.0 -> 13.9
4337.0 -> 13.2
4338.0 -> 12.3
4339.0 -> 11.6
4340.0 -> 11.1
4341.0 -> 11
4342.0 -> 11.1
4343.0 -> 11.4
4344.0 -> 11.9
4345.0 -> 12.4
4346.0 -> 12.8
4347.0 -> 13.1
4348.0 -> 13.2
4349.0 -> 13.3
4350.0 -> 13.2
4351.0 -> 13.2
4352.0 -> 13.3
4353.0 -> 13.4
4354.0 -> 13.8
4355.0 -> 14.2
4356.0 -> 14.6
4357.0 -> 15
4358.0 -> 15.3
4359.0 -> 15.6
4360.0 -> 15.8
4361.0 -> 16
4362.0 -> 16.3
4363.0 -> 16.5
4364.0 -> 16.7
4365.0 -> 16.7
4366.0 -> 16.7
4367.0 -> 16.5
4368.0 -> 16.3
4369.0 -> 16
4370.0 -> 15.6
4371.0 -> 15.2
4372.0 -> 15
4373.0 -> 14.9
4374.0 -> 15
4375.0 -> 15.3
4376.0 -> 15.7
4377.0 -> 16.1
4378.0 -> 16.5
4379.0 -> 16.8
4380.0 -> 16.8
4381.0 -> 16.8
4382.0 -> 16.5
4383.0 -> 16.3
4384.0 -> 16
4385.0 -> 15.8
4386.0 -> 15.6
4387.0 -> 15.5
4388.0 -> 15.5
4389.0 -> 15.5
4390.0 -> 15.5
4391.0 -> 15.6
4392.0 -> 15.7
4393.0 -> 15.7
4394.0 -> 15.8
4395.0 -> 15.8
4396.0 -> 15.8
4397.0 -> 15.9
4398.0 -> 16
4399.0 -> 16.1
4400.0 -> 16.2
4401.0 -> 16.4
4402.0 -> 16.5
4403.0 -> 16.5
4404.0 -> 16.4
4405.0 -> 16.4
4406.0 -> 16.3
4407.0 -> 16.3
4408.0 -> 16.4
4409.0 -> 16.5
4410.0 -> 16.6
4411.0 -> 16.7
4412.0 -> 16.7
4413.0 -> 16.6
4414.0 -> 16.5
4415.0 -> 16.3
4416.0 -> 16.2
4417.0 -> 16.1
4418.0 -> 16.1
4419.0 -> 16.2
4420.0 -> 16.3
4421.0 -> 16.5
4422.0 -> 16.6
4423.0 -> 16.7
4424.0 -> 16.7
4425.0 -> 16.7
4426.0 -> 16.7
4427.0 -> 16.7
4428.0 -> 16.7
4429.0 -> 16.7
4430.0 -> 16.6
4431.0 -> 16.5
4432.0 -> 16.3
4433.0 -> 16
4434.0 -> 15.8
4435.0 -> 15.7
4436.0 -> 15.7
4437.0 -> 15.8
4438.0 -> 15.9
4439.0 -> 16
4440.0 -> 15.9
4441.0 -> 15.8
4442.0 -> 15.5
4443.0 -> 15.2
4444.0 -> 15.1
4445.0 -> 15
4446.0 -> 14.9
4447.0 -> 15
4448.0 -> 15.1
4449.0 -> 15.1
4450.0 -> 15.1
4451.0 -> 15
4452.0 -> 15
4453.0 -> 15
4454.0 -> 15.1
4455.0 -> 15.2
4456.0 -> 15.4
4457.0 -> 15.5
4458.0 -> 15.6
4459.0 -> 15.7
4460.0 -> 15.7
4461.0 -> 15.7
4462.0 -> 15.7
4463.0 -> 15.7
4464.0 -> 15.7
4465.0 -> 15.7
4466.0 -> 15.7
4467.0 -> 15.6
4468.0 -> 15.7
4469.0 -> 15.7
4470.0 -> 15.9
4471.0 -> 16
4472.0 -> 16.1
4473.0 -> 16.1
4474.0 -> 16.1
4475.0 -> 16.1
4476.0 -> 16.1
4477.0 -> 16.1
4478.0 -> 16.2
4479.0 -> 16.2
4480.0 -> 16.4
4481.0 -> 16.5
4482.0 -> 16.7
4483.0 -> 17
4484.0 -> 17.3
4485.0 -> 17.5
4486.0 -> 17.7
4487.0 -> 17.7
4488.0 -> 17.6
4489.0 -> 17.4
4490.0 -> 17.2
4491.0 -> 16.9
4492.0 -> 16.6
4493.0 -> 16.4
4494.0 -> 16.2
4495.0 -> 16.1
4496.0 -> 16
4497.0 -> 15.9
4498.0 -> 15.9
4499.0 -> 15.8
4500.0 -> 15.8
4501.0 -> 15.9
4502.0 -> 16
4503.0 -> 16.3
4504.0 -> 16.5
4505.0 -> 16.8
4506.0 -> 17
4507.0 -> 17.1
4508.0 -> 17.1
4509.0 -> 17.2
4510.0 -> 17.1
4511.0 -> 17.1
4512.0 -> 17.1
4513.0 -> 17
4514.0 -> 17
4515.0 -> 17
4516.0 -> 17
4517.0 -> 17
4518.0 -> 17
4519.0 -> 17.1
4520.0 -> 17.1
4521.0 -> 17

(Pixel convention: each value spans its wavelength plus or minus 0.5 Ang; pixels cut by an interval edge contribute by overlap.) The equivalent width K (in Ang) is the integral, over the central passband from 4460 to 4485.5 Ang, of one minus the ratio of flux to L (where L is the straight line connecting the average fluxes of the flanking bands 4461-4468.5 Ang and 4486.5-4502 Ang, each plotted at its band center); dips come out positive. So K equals -0.4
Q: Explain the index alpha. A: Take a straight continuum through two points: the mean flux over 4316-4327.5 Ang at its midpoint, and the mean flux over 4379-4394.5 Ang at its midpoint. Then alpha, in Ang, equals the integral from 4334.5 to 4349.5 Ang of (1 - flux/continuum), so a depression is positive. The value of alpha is 2.44 Ang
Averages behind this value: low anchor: 14.4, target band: 12.5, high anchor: 15.9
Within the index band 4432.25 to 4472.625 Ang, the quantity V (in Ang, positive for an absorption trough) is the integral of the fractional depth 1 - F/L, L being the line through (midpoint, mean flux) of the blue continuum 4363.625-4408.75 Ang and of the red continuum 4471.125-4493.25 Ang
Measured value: 2.4 Ang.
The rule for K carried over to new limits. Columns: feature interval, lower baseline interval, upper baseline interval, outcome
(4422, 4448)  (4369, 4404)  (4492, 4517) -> 0.3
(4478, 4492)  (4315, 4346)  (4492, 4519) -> -0.7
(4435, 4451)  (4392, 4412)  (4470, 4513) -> 1.0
